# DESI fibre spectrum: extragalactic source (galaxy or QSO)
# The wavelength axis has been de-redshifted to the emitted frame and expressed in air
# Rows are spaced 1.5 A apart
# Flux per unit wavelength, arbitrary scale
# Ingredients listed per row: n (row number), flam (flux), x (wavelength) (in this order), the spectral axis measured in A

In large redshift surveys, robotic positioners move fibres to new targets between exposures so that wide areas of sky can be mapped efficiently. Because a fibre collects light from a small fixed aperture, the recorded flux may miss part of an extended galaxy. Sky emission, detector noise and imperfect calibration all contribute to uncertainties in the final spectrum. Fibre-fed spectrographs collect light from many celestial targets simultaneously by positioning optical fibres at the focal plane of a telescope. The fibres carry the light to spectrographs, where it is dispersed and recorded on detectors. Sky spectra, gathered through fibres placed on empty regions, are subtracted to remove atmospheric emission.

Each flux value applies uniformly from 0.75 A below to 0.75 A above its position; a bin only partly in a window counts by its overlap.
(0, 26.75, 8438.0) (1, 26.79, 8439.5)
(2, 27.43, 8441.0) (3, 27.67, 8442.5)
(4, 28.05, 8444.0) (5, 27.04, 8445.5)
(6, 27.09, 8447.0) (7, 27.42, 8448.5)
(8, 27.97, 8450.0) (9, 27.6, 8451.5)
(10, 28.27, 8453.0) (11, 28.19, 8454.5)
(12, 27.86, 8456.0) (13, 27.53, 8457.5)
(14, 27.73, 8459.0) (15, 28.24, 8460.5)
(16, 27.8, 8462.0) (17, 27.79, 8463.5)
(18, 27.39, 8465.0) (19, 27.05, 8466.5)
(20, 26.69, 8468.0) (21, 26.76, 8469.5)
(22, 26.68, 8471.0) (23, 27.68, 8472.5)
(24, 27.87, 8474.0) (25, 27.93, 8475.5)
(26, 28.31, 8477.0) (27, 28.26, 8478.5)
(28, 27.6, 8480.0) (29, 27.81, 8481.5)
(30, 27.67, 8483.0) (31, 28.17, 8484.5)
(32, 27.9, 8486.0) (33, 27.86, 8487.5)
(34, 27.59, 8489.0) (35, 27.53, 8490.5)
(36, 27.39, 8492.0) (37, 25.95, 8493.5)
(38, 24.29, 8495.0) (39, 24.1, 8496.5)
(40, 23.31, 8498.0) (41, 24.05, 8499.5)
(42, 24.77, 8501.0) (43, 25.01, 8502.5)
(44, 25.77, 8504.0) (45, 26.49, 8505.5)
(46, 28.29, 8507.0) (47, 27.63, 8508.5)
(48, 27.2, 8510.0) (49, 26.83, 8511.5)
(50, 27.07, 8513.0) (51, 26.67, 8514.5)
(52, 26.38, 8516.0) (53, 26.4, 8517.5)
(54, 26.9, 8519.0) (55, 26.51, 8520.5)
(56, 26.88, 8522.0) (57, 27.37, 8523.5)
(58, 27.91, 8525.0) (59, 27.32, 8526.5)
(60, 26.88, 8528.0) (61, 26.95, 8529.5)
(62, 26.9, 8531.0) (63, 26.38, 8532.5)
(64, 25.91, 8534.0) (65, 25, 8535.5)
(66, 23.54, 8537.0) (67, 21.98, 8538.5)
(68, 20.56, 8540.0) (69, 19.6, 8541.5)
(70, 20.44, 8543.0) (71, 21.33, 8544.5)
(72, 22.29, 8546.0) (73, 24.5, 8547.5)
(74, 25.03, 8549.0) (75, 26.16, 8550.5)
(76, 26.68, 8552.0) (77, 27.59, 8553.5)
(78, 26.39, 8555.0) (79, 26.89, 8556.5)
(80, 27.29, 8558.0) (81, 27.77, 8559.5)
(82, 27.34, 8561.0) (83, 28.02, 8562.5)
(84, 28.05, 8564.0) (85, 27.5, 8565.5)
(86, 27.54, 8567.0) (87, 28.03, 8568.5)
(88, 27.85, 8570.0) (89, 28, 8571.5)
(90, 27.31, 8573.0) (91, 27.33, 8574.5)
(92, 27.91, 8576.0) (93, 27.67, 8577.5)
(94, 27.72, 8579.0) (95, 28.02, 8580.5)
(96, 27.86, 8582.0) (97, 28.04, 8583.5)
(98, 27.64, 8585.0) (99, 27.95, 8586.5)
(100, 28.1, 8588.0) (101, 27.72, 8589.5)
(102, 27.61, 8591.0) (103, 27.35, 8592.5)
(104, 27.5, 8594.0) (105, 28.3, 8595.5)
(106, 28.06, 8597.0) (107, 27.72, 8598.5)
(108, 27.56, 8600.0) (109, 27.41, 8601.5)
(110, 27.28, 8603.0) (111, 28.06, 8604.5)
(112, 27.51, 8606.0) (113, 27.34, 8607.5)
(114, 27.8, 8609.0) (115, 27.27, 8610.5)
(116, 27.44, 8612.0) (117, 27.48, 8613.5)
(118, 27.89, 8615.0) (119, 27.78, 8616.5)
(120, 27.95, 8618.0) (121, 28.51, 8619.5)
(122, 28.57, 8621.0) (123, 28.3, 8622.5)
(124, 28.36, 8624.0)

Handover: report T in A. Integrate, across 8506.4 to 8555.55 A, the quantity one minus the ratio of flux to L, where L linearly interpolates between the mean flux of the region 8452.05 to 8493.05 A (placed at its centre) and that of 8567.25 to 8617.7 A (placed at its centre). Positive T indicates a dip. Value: 3.81 A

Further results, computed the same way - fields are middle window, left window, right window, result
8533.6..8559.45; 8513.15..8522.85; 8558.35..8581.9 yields 2.8 A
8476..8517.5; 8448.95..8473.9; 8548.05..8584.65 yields 1.3 A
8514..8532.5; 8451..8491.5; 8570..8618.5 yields 0.5 A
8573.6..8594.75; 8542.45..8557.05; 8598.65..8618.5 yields -1.1 A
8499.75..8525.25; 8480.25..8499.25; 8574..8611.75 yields 0.2 A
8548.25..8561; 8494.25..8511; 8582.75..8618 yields 0.0 A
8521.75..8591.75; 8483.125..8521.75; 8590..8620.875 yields 2.0 A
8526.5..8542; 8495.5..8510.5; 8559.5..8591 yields 1.1 A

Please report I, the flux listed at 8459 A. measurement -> 27.73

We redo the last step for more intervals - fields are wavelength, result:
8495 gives 24.29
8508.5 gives 27.63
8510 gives 27.2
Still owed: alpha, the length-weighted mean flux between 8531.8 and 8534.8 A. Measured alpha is 26.1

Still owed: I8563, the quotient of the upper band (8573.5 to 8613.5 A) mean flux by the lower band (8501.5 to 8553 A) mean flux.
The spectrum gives 1.1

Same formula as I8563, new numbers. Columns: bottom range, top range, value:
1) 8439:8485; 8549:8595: 1.00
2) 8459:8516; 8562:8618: 1.03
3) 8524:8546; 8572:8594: 1.14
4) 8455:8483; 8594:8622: 1.01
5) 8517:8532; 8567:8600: 1.03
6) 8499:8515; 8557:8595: 1.05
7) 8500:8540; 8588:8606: 1.06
